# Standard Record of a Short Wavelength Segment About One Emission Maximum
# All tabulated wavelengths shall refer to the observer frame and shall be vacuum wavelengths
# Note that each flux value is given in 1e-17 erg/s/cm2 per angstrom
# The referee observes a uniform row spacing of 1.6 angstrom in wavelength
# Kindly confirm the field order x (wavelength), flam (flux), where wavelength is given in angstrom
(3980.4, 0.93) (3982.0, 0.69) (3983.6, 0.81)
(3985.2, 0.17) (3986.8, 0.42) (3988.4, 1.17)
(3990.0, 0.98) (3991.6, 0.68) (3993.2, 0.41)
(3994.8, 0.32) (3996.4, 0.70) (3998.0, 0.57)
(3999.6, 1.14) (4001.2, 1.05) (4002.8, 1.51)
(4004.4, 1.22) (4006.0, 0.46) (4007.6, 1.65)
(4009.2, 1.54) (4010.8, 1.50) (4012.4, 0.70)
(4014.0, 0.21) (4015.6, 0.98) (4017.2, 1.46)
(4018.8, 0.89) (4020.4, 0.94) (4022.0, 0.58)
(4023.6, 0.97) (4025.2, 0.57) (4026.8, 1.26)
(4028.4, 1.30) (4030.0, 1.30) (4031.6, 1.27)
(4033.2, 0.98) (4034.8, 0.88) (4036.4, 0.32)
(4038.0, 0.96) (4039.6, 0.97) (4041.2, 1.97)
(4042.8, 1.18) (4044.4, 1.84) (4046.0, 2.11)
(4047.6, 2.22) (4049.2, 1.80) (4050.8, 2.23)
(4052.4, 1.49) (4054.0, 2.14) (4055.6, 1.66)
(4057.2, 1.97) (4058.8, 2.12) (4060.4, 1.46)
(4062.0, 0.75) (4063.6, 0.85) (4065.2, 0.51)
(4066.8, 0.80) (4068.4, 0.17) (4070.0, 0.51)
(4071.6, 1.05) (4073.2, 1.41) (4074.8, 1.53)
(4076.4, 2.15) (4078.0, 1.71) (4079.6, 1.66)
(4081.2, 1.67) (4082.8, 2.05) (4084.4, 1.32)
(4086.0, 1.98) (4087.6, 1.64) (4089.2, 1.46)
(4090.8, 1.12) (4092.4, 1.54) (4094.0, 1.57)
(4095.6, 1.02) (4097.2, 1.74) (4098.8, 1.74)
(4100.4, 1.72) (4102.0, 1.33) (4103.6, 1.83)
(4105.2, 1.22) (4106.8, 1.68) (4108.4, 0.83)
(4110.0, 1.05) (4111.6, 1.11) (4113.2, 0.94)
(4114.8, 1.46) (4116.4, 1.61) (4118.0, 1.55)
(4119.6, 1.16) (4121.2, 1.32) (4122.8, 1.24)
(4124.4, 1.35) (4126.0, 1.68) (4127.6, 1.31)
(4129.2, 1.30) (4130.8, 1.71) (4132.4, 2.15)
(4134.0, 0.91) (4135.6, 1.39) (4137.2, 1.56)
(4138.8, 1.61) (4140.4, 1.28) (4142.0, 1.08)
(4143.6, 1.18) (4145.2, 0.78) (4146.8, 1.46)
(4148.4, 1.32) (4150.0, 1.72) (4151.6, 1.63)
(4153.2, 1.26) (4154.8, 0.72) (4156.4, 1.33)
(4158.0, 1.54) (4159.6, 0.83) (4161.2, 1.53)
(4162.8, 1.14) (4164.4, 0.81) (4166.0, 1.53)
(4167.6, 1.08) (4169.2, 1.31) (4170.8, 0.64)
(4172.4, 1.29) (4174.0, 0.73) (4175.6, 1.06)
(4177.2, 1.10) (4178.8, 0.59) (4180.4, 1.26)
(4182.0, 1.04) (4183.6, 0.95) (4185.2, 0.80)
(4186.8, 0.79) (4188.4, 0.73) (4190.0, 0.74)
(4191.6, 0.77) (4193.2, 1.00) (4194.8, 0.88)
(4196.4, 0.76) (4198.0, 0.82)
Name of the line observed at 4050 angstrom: Ly-alpha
